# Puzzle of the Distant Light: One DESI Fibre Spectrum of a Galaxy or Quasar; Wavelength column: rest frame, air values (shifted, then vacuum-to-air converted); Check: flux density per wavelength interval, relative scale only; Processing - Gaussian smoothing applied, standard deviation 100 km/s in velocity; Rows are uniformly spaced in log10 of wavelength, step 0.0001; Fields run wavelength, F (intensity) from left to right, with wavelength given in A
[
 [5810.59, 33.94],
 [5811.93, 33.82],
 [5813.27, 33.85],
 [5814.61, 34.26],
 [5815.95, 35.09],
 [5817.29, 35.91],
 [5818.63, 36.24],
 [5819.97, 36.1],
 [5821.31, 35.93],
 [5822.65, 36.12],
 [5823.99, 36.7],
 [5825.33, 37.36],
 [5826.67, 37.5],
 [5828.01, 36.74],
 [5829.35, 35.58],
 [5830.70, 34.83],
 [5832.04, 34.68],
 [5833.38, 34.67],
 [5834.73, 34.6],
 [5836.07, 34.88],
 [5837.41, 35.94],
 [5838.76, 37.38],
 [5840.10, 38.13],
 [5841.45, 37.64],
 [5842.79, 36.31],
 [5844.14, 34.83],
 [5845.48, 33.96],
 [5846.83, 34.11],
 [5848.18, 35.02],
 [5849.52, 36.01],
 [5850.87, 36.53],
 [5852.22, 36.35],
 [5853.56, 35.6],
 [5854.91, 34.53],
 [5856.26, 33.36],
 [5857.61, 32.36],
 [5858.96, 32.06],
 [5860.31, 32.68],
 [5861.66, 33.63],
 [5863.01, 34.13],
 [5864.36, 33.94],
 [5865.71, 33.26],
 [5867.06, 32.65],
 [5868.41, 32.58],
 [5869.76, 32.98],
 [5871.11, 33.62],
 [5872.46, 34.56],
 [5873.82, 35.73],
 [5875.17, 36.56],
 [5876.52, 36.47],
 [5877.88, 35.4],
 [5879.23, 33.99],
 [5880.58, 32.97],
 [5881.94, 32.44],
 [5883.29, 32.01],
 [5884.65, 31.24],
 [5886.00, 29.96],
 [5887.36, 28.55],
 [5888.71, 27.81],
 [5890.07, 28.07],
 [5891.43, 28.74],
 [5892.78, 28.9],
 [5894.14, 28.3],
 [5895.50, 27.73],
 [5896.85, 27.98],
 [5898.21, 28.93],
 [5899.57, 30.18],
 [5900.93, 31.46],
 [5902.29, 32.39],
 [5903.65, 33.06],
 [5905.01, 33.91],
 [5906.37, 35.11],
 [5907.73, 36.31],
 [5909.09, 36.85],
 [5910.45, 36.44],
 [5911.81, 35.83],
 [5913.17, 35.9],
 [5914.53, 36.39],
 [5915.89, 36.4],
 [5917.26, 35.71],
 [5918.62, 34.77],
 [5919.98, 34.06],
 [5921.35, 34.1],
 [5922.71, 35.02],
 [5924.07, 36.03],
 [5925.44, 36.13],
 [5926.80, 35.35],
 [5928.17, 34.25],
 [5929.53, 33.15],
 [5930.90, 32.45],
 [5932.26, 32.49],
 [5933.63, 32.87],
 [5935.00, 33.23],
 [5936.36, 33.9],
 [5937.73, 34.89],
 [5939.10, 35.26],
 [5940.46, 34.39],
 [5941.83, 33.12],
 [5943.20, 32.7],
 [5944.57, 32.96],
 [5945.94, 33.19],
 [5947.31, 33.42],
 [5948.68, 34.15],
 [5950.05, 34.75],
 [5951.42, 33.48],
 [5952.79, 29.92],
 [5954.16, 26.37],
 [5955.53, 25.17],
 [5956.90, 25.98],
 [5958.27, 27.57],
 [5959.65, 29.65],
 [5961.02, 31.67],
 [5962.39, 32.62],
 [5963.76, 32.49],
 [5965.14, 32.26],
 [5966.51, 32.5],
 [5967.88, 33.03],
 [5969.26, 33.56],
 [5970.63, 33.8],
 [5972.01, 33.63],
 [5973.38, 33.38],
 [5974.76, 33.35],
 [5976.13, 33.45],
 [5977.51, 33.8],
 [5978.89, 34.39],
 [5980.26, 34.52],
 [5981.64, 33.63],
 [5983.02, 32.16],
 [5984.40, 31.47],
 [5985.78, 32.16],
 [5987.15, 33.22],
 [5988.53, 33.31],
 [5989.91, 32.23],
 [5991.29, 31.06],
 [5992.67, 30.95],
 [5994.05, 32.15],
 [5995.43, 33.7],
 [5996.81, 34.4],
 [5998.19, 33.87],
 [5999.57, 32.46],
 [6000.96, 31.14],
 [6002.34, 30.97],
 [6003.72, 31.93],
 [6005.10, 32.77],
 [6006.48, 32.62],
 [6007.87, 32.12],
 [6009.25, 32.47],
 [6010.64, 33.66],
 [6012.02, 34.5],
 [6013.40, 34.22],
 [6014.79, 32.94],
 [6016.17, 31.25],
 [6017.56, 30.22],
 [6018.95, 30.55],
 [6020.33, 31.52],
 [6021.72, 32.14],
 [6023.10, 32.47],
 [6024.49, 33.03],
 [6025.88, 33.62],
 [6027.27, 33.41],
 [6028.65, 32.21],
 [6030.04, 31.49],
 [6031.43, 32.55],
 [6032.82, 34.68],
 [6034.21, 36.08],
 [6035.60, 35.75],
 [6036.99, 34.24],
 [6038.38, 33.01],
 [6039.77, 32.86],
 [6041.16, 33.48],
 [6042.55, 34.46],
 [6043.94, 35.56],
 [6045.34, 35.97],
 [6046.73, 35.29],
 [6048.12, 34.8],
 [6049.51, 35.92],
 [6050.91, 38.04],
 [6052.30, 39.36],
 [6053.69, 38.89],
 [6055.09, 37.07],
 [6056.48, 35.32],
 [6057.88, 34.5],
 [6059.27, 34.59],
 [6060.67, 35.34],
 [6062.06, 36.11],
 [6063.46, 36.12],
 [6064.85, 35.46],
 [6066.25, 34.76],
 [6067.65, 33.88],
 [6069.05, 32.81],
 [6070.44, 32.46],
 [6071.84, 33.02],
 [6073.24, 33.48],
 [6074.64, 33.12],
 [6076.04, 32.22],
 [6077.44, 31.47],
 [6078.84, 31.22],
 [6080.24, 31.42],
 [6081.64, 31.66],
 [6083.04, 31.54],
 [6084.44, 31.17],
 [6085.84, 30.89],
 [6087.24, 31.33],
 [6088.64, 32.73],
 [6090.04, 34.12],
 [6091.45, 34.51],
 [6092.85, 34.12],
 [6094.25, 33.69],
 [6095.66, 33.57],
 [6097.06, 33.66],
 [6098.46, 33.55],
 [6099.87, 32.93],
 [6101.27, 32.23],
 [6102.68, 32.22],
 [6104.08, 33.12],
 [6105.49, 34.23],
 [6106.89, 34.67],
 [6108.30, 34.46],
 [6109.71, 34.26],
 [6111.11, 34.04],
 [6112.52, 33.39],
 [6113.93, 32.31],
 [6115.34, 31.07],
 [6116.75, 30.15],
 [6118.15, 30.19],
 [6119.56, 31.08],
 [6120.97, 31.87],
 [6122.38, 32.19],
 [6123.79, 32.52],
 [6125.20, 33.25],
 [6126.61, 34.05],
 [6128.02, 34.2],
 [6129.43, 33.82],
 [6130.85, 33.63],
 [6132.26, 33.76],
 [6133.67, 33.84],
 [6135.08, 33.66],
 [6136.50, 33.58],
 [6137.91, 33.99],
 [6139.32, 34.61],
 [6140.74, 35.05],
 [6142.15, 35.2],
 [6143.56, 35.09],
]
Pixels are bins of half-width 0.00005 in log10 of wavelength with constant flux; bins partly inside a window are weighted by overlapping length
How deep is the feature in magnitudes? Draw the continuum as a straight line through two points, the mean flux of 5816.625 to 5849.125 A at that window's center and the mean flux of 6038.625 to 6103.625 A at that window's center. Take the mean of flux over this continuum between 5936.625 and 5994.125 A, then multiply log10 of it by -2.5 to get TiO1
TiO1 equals 0.080 mag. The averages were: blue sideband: 35.9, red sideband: 34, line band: 32.3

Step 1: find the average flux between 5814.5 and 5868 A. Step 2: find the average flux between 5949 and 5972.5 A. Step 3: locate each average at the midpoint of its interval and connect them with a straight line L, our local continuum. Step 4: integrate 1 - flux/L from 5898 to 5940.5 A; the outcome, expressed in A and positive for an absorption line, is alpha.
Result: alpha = -2.4 A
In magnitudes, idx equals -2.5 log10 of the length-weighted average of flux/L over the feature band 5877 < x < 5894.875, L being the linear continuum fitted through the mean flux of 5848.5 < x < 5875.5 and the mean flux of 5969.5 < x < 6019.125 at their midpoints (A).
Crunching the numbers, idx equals 0.11 mag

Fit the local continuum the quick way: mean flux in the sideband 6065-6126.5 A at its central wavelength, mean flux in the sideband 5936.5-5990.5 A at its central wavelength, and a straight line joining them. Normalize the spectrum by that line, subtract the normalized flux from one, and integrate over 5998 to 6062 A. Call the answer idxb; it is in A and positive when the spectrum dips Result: -2.5 A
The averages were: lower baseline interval 32.4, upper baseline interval 32.7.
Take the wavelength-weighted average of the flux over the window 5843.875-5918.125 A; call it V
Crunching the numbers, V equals 33.2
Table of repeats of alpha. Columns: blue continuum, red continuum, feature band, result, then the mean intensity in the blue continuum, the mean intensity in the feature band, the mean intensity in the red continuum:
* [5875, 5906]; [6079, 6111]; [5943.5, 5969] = 0.4 A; 31.1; 31.2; 33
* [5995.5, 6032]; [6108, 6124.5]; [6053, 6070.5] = -1.6 A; 32.5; 35.3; 32.2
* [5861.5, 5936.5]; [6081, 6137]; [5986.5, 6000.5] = 0.1 A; 33.2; 32.7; 32.9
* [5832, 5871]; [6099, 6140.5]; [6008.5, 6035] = 0.7 A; 34.6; 32.8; 33.1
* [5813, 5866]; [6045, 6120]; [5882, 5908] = 3.3 A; 35.2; 30.5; 33.7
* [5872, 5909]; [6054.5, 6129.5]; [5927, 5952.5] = -1.1 A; 31.9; 33.6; 33.2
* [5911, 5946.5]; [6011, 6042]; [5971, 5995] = 0.5 A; 34.4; 32.9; 33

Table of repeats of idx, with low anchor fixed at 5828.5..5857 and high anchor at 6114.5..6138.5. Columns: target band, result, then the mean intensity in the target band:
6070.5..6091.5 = 0.033 mag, 32.2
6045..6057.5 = -0.100 mag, 36.7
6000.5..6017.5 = 0.045 mag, 32.5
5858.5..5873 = 0.062 mag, 33.3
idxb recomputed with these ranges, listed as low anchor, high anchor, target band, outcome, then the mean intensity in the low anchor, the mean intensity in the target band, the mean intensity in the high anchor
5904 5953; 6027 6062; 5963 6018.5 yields 3.16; 34.4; 32.8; 35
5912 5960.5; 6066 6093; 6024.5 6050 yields -1.12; 33.1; 34.1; 32.5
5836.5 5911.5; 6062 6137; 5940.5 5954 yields 0.14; 33.3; 32.9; 33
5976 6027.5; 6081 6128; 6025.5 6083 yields -2.82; 32.6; 34.3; 32.8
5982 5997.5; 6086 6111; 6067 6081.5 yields 0.33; 32.5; 32.5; 33.5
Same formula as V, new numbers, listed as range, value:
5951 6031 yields 32.1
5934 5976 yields 32.2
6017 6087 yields 33.8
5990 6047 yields 33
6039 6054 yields 35.8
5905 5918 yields 36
